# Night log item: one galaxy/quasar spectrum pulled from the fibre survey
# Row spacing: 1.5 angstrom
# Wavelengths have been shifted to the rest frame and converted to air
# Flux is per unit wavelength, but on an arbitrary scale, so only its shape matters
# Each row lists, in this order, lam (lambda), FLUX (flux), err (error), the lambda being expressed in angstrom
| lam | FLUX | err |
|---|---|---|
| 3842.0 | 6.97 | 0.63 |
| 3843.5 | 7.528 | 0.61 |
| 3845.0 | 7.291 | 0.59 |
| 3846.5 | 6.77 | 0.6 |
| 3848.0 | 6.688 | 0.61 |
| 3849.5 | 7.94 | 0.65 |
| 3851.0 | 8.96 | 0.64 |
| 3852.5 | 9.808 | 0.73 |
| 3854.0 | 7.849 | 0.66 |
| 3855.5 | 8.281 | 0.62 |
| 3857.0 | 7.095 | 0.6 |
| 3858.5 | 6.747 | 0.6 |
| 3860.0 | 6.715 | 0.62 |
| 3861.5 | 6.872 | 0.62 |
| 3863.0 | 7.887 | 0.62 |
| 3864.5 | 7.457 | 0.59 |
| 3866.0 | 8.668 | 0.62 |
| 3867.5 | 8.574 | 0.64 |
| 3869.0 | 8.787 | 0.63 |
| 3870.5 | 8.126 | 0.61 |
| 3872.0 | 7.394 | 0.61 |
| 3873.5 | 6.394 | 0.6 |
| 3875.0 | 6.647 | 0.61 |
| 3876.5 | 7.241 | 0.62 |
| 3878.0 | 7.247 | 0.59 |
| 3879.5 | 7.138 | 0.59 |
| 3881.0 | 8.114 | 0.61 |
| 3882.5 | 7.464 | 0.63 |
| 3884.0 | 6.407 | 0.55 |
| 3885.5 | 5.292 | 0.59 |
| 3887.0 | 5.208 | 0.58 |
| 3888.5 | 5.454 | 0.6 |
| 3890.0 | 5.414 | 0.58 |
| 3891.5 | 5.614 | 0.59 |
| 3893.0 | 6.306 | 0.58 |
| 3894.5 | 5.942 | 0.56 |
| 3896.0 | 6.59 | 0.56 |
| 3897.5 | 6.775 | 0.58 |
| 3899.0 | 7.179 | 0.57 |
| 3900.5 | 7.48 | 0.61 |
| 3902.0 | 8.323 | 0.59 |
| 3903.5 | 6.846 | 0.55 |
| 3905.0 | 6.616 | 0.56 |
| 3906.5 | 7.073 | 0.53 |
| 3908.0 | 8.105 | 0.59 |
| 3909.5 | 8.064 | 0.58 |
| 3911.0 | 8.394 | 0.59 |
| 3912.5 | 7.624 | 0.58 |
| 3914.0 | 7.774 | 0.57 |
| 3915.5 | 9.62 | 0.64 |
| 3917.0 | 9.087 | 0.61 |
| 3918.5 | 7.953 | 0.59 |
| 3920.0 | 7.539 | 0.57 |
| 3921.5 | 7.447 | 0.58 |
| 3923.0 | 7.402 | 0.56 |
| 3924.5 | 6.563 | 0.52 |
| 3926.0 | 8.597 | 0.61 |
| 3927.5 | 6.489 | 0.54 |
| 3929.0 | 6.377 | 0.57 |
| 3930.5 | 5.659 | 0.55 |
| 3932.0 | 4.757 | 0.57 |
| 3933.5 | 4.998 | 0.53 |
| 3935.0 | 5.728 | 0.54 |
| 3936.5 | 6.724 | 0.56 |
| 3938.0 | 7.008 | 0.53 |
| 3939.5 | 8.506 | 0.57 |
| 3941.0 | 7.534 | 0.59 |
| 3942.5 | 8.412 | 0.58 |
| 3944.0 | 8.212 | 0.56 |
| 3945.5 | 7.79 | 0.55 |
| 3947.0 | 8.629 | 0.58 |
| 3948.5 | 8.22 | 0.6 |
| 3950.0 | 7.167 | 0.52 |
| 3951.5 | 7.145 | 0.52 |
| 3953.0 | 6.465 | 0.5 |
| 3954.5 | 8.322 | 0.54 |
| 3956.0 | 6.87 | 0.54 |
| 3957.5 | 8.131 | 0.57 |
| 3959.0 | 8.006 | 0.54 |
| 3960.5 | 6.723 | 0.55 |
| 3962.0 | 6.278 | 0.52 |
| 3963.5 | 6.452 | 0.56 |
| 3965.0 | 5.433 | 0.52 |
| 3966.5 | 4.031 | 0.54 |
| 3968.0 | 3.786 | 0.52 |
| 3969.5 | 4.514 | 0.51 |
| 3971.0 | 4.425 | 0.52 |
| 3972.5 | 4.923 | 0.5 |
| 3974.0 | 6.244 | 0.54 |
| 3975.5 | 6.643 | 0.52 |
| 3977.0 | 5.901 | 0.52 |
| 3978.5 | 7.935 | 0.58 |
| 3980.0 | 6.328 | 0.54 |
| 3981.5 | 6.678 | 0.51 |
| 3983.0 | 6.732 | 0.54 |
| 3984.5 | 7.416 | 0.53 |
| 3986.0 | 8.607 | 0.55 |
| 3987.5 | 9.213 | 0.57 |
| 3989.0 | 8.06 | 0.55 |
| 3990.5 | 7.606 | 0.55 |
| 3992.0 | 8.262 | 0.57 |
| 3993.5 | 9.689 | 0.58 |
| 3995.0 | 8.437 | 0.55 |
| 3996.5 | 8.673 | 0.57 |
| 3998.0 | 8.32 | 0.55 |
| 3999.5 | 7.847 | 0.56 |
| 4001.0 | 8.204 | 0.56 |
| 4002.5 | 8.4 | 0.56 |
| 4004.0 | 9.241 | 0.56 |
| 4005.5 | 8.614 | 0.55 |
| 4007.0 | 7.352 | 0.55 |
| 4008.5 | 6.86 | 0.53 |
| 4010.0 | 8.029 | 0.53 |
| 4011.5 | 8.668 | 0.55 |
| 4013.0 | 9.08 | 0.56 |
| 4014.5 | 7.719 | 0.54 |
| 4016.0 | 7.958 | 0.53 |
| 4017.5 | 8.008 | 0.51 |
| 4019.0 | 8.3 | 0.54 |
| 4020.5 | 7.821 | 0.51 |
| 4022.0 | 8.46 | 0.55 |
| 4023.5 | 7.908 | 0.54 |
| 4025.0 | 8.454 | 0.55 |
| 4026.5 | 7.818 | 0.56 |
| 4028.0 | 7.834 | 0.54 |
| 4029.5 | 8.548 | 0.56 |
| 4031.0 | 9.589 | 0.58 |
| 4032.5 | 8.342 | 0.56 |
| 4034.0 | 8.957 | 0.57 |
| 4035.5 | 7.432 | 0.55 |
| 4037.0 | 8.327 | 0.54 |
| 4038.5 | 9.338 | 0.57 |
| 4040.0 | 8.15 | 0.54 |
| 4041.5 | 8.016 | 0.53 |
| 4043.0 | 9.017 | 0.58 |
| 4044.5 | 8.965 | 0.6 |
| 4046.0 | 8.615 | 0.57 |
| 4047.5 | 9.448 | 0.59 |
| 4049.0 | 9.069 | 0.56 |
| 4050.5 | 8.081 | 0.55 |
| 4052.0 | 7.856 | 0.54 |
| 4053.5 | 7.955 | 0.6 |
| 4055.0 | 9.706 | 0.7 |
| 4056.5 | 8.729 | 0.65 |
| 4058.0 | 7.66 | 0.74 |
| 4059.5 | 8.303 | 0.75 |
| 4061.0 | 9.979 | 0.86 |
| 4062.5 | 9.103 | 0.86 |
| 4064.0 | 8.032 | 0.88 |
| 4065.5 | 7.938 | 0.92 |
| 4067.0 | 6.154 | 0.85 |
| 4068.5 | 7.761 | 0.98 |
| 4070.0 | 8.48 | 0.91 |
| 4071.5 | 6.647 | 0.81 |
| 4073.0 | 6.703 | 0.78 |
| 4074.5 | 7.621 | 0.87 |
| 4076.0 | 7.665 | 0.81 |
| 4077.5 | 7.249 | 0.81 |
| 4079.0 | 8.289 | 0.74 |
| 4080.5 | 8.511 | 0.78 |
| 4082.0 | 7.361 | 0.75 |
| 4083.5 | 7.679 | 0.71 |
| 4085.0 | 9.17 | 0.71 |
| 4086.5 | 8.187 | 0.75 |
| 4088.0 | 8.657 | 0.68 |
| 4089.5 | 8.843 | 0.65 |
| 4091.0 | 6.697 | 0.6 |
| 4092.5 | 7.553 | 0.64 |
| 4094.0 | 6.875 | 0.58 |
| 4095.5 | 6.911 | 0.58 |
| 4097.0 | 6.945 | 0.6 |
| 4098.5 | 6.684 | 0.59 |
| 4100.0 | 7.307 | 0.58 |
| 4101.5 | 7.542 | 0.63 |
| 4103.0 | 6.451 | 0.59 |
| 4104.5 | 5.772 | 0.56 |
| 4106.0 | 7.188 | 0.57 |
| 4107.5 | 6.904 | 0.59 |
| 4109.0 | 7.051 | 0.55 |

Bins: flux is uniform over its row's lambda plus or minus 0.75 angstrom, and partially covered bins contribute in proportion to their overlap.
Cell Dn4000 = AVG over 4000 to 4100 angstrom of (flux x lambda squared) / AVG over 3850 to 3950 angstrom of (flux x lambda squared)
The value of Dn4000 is 1.20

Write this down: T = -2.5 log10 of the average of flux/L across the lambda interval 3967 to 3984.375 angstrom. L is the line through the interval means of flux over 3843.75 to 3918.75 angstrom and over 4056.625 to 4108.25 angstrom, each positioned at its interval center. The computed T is 0.26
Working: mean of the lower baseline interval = 7.34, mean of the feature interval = 5.86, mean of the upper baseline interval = 7.63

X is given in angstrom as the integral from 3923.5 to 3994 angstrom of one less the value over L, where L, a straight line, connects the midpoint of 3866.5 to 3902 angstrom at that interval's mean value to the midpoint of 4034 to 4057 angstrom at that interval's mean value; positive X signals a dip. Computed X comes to 7.1 angstrom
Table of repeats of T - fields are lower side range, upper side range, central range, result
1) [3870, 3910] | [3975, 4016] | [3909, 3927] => -0.13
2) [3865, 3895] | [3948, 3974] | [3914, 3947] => -0.13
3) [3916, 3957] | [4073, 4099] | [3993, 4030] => -0.11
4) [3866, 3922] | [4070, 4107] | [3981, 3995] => -0.10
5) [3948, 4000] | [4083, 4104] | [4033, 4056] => -0.18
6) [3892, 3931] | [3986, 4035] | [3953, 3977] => 0.28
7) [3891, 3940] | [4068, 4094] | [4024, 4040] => -0.11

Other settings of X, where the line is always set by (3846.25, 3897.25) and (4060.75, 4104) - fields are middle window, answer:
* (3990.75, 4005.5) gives -2.1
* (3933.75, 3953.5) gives -0.4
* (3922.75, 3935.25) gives 1.8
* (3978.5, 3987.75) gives 0.0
